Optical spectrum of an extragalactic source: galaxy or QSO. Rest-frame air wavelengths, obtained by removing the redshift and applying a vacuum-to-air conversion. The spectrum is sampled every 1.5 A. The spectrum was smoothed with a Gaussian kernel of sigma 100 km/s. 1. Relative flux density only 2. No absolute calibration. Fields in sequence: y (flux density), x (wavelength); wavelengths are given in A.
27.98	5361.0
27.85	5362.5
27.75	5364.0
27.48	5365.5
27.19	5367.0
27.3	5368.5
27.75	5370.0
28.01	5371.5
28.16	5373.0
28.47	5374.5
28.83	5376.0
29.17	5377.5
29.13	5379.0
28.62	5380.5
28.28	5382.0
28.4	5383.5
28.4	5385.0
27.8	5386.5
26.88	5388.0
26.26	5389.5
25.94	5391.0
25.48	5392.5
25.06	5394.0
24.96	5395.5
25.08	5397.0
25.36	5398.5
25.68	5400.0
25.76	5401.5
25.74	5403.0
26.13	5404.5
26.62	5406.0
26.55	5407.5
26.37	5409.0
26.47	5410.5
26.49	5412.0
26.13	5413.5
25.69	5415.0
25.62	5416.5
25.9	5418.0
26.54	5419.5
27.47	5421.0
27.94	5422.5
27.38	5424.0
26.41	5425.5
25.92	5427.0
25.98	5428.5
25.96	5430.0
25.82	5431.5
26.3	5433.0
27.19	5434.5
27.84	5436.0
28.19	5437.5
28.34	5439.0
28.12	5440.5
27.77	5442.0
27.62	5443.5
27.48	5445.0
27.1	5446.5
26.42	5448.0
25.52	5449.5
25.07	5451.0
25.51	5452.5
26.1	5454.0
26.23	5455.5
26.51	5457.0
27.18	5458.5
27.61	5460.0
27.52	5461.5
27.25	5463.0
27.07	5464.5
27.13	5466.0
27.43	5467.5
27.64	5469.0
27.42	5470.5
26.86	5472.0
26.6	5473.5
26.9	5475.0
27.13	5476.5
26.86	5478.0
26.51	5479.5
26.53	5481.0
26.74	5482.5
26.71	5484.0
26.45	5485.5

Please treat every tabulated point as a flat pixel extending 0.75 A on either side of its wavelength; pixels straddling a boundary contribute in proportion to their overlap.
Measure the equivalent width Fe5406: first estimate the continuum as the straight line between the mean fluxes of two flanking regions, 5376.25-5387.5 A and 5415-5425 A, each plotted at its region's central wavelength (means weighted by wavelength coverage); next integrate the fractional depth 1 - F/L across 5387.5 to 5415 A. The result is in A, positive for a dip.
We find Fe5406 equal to 1.7 A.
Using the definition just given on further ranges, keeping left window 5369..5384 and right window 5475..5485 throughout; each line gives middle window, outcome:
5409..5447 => 1.03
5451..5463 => 0.23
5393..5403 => 0.98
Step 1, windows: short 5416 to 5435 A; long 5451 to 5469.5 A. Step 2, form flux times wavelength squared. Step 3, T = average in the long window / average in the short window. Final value 1.0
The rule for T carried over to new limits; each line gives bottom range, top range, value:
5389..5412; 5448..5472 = 1.06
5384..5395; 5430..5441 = 1.05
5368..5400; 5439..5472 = 1.02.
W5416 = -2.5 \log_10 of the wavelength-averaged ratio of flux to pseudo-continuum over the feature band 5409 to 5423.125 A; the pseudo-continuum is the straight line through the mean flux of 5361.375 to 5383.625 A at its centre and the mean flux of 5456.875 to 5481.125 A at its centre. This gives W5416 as 0.049 mag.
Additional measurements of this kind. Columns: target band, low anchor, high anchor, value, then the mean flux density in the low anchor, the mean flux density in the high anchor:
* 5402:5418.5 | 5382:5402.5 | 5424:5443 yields 0.02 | 26.3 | 27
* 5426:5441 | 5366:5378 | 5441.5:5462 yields 0.00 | 28.1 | 26.7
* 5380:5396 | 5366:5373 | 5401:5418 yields 0.00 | 27.6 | 26.1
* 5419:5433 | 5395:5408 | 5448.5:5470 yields -0.02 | 25.8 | 26.7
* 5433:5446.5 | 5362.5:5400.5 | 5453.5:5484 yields -0.02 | 27.3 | 27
